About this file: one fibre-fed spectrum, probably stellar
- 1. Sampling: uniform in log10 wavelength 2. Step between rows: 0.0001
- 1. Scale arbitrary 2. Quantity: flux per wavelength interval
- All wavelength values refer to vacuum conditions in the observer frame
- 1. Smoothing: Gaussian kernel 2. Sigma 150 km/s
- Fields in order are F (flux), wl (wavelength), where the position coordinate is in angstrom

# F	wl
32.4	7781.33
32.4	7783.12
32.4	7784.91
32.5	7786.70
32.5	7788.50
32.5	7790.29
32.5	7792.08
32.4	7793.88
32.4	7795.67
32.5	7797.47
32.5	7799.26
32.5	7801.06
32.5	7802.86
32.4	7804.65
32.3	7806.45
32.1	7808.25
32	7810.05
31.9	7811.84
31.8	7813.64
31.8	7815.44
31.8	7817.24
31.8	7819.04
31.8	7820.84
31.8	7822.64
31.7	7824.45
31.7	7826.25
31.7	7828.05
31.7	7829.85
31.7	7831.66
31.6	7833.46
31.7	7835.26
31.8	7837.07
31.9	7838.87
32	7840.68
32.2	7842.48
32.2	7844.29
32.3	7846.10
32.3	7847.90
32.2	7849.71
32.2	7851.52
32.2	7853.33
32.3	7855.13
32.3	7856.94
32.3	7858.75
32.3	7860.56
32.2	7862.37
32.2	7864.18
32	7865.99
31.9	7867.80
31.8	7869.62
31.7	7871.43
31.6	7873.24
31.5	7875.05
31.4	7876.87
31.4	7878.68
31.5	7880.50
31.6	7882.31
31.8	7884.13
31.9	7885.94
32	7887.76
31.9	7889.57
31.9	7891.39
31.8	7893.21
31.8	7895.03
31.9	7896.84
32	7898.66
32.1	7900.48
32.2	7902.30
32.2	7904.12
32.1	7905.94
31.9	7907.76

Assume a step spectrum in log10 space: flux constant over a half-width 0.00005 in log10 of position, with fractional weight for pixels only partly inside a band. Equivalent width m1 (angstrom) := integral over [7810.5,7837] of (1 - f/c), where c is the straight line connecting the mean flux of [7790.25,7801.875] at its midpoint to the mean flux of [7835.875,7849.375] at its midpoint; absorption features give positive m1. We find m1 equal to 0.4 angstrom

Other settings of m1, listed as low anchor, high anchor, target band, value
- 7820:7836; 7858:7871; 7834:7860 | -0.2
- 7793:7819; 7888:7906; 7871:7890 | 0.2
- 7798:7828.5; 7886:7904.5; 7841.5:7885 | 0.0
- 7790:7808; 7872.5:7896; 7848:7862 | -0.1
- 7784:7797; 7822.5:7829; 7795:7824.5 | 0.0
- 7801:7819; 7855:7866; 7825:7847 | 0.2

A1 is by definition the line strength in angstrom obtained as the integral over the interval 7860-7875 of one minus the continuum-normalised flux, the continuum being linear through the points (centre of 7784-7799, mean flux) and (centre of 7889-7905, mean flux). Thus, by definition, 0.1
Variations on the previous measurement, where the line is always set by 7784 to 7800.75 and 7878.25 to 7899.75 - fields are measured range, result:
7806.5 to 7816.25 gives 0.12 angstrom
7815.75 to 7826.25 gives 0.16 angstrom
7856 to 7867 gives -0.08 angstrom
